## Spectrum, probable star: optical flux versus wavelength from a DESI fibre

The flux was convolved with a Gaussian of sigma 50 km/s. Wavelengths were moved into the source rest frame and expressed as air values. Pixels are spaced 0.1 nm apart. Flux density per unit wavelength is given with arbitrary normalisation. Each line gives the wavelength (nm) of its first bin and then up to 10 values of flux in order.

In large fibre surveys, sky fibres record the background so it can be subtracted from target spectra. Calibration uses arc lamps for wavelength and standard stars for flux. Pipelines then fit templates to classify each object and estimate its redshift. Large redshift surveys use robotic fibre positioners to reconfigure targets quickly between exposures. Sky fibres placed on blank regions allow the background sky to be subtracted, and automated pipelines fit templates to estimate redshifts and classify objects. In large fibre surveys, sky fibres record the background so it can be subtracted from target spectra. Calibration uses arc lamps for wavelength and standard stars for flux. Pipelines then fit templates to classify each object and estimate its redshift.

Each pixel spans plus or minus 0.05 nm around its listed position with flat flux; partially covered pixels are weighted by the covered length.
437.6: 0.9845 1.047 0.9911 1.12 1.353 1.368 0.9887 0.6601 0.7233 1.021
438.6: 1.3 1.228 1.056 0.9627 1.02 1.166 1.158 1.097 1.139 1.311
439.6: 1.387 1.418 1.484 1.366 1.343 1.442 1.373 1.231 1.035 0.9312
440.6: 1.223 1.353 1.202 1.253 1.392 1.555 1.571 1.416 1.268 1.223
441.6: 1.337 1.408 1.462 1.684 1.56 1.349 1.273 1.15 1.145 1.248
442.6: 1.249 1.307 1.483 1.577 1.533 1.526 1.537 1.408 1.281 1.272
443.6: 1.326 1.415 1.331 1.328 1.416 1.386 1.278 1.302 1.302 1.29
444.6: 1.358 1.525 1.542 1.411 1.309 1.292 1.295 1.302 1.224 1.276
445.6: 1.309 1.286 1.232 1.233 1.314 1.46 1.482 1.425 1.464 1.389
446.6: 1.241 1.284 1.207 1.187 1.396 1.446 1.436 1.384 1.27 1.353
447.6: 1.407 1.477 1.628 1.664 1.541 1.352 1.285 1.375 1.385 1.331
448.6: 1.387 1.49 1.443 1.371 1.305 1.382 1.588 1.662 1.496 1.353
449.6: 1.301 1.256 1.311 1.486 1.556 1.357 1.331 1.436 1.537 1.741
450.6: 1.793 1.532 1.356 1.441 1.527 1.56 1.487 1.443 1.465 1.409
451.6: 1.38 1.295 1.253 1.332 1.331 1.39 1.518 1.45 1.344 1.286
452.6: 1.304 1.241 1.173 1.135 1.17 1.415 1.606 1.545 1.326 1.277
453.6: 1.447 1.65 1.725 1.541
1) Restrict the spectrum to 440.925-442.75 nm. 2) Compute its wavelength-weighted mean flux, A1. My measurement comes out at 1.36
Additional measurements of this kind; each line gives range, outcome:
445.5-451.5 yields 1.42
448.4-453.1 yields 1.41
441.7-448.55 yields 1.37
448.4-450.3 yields 1.41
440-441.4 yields 1.31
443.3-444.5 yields 1.33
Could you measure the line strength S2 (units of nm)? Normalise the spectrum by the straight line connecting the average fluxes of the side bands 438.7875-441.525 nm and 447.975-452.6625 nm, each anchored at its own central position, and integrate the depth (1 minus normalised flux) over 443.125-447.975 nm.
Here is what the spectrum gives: -0.05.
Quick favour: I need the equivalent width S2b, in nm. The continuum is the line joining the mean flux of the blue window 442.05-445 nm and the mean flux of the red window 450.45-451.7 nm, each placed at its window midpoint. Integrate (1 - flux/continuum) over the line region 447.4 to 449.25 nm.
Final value 0.03 nm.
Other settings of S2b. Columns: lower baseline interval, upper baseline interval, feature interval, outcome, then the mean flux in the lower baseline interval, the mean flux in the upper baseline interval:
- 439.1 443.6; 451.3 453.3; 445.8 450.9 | -0.27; 1.34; 1.35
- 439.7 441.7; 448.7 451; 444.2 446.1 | 0.09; 1.32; 1.46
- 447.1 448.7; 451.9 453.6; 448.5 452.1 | -0.14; 1.42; 1.35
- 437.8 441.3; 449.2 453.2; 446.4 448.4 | -0.06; 1.21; 1.41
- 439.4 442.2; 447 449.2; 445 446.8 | 0.10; 1.35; 1.42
